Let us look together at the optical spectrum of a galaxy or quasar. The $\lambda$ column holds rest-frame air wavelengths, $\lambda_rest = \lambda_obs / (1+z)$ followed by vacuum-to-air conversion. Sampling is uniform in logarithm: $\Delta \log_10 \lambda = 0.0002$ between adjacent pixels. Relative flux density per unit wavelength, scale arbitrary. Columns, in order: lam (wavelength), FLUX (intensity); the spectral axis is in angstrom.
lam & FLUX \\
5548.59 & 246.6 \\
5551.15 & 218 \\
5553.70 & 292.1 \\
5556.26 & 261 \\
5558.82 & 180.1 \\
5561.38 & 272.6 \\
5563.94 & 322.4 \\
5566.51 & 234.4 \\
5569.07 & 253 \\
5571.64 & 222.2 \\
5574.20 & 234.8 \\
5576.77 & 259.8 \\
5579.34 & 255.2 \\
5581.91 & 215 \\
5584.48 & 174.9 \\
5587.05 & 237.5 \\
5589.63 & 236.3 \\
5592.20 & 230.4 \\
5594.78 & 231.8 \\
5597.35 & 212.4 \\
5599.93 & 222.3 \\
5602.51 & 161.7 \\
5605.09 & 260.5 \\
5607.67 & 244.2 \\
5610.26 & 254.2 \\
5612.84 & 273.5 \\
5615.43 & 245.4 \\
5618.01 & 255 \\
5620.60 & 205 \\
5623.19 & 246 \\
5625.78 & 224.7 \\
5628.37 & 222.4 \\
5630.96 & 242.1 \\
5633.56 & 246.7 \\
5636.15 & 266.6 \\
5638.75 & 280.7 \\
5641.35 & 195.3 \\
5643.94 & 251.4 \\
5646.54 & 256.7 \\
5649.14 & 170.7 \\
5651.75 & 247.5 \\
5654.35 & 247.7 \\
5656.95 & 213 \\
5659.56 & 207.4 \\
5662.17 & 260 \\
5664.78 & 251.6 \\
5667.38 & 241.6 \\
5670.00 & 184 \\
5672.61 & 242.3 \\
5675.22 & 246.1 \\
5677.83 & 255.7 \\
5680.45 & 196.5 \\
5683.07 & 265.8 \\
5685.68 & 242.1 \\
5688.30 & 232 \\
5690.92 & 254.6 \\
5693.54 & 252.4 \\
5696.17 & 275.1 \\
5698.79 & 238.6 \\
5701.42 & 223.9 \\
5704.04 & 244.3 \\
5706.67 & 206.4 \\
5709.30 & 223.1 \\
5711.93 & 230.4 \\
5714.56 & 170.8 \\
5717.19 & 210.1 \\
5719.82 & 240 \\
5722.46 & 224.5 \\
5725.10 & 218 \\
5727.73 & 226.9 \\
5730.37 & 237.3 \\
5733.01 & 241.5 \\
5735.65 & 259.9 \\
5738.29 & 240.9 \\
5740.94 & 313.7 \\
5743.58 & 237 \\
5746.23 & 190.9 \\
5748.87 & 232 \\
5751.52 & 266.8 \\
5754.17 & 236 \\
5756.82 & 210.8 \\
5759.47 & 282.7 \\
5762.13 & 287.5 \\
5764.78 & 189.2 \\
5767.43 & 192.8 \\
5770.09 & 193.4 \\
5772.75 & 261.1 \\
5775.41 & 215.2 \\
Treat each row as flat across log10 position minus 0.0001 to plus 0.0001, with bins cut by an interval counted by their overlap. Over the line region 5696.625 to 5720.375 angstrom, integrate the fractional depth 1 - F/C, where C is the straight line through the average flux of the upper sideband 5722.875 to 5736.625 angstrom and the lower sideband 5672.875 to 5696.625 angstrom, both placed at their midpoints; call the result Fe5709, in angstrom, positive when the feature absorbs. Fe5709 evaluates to 1.8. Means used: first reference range 245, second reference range 235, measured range 222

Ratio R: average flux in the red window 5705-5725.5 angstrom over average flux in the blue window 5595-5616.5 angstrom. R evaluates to 0.92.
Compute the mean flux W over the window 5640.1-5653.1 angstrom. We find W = 225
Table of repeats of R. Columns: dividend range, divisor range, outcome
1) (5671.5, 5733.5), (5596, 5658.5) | 0.99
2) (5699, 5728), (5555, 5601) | 0.93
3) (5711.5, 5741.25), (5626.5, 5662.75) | 0.98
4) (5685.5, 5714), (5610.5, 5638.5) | 0.97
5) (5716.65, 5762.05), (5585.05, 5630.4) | 1.04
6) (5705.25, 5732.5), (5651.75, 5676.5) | 0.94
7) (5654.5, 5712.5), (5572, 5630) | 1.02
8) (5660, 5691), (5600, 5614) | 1.00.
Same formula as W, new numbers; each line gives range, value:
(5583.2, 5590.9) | 216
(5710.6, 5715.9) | 201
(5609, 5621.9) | 247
